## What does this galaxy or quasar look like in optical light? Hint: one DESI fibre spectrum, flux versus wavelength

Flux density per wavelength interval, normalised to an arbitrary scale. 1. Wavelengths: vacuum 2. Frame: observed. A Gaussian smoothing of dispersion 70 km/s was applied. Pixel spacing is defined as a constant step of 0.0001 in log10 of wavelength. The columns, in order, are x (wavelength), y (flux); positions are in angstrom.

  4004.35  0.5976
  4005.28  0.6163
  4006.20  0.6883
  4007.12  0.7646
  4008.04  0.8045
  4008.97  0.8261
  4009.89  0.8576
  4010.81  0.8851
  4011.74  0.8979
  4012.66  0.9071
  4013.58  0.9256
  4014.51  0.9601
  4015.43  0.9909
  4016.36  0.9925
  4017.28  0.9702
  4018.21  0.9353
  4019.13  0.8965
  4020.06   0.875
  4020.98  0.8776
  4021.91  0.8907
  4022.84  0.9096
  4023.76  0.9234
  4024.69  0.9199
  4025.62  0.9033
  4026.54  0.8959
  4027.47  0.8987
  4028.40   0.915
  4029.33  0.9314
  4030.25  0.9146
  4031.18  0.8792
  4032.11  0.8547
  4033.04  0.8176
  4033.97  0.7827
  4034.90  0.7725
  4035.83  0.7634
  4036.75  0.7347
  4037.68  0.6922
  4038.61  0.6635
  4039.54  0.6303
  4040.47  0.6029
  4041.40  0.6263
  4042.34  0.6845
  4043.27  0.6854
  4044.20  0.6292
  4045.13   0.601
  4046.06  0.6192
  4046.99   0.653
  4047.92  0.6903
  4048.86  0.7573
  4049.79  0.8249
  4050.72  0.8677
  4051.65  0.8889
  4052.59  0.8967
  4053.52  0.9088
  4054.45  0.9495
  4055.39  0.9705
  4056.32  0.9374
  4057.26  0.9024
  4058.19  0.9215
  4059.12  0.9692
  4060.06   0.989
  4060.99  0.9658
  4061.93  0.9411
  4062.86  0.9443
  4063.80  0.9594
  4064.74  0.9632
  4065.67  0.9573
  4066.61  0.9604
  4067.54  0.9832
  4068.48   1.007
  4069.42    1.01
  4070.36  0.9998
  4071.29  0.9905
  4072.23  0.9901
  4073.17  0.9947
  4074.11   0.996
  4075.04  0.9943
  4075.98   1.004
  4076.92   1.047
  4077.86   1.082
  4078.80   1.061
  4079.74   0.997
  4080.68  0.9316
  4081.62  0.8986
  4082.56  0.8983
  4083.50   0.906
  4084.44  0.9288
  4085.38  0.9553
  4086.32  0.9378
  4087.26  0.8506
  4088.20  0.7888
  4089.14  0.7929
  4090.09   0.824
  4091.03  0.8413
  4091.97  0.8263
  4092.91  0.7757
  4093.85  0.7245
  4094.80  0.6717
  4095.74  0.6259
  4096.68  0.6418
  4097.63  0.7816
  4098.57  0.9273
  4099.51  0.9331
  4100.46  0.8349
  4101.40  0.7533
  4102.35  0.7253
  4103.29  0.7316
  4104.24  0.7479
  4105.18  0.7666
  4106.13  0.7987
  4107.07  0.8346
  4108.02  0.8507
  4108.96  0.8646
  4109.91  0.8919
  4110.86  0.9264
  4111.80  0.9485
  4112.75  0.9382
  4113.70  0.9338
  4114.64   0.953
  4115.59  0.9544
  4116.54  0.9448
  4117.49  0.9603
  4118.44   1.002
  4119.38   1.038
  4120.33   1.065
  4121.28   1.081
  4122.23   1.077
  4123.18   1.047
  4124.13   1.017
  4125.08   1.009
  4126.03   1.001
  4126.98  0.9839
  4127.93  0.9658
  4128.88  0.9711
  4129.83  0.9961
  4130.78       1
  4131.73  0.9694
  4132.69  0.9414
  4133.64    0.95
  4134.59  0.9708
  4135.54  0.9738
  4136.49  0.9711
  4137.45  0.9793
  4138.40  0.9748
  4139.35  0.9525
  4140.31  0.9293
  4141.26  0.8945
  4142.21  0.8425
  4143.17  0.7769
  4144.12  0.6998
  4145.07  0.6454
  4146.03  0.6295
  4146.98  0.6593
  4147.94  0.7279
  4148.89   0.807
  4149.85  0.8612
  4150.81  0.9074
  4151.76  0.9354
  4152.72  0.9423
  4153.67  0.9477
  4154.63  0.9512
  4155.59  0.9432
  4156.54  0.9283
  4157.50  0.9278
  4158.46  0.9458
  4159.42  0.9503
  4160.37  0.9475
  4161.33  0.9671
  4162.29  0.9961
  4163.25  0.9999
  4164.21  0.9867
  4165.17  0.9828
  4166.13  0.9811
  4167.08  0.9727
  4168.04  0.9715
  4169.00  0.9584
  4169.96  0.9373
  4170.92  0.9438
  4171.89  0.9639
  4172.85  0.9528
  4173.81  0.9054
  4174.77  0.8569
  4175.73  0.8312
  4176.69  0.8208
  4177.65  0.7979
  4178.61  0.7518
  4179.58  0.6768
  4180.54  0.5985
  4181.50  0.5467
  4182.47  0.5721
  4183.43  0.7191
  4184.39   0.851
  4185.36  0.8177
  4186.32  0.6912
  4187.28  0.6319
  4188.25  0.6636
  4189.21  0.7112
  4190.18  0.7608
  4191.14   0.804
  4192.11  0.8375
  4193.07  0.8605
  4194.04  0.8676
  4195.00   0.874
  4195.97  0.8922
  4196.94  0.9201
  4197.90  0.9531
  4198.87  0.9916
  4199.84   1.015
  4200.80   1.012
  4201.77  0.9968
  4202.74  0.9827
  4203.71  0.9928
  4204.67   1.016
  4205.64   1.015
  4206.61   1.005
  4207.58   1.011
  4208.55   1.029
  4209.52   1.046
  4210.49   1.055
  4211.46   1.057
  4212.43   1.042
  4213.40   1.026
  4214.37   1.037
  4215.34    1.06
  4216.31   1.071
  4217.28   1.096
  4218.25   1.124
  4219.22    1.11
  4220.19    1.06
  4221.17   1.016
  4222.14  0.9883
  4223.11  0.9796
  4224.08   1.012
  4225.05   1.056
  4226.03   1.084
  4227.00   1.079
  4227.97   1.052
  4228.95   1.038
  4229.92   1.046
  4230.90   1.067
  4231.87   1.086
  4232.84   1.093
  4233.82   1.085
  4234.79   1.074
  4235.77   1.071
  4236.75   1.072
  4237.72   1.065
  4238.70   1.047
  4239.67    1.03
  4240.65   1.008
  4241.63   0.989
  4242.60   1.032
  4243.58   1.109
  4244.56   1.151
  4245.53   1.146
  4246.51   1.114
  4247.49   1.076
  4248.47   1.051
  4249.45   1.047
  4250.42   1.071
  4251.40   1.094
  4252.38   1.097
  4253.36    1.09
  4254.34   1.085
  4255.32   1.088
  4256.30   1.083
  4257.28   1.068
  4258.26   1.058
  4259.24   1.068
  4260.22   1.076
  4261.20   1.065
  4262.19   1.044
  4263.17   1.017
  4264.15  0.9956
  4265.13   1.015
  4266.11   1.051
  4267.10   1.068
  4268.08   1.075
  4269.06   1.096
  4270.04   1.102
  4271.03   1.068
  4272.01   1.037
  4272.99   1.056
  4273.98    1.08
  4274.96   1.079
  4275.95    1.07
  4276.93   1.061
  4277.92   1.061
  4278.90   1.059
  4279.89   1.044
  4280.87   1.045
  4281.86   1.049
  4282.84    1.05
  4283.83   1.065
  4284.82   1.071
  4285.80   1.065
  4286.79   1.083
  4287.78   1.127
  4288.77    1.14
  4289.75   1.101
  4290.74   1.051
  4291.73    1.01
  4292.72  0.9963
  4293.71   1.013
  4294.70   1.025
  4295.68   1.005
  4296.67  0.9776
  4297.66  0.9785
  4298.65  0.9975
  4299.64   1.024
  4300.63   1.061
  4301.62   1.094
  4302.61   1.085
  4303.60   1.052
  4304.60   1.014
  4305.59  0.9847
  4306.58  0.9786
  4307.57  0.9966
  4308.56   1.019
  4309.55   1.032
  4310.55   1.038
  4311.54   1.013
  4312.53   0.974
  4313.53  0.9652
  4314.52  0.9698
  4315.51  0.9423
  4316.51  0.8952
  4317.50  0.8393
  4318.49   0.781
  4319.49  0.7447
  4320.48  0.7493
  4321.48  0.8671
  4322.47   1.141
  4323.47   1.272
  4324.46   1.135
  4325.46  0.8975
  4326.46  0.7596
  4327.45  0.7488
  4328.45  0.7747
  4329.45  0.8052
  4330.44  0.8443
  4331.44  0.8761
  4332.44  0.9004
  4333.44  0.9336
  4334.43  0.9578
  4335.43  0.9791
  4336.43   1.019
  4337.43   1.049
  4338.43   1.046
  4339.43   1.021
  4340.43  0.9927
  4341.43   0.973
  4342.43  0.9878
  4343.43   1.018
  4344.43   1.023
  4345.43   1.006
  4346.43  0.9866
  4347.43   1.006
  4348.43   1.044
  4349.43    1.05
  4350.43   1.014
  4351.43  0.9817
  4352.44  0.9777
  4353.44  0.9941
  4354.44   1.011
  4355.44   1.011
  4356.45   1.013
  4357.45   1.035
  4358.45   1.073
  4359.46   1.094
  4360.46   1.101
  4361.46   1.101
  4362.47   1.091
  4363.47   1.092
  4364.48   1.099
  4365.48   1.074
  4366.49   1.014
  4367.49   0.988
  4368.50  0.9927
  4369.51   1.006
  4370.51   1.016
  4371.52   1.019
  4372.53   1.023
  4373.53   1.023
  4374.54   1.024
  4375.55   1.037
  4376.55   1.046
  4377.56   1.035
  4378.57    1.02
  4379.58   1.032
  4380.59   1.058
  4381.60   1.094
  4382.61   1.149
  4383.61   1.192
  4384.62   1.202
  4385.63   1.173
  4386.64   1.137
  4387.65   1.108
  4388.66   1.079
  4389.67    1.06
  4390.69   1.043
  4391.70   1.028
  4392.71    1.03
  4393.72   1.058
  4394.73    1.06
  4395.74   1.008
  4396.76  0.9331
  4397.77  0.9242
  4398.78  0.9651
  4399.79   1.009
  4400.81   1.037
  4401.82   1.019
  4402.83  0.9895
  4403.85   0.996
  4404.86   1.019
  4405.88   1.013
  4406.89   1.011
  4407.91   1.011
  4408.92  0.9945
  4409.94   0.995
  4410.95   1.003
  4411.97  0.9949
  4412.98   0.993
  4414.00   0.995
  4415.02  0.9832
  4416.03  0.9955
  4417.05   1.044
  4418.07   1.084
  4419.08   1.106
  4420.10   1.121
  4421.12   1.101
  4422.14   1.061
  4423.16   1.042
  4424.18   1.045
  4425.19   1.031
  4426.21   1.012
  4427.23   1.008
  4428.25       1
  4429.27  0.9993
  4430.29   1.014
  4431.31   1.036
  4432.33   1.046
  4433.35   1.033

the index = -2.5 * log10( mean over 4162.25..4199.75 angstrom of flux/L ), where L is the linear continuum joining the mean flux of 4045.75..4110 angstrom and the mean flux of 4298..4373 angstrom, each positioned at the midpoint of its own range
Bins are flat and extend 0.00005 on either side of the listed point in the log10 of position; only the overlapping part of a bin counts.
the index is 0.10 mag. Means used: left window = 0.882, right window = 0.989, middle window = 0.842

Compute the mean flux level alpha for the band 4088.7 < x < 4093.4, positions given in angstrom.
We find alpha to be 0.812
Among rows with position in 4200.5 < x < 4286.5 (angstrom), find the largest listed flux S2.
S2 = 1.151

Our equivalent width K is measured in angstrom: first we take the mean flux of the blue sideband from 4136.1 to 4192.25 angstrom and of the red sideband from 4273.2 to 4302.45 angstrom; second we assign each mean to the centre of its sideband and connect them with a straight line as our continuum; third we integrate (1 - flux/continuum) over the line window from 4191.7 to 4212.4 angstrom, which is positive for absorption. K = -1.43 angstrom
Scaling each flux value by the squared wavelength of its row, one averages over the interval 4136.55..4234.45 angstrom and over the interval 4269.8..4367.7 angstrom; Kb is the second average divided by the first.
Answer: 1.2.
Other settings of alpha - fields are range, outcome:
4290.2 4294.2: 1.02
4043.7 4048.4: 0.639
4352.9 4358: 1.01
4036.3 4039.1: 0.696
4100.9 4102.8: 0.741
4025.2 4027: 0.903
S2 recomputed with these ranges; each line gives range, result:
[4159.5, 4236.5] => 1.124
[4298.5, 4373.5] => 1.272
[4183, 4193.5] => 0.8605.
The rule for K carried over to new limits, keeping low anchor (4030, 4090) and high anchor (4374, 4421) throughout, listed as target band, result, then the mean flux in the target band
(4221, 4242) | -1.97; 1.05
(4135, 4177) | 0.82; 0.902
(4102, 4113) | 0.75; 0.835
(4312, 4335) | 2.31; 0.904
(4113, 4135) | -2.14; 0.992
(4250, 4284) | -3.05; 1.06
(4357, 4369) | -0.45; 1.06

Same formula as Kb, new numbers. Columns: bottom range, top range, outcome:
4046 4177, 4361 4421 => 1.31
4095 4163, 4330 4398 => 1.28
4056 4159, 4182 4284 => 1.18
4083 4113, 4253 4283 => 1.40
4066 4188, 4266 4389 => 1.26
